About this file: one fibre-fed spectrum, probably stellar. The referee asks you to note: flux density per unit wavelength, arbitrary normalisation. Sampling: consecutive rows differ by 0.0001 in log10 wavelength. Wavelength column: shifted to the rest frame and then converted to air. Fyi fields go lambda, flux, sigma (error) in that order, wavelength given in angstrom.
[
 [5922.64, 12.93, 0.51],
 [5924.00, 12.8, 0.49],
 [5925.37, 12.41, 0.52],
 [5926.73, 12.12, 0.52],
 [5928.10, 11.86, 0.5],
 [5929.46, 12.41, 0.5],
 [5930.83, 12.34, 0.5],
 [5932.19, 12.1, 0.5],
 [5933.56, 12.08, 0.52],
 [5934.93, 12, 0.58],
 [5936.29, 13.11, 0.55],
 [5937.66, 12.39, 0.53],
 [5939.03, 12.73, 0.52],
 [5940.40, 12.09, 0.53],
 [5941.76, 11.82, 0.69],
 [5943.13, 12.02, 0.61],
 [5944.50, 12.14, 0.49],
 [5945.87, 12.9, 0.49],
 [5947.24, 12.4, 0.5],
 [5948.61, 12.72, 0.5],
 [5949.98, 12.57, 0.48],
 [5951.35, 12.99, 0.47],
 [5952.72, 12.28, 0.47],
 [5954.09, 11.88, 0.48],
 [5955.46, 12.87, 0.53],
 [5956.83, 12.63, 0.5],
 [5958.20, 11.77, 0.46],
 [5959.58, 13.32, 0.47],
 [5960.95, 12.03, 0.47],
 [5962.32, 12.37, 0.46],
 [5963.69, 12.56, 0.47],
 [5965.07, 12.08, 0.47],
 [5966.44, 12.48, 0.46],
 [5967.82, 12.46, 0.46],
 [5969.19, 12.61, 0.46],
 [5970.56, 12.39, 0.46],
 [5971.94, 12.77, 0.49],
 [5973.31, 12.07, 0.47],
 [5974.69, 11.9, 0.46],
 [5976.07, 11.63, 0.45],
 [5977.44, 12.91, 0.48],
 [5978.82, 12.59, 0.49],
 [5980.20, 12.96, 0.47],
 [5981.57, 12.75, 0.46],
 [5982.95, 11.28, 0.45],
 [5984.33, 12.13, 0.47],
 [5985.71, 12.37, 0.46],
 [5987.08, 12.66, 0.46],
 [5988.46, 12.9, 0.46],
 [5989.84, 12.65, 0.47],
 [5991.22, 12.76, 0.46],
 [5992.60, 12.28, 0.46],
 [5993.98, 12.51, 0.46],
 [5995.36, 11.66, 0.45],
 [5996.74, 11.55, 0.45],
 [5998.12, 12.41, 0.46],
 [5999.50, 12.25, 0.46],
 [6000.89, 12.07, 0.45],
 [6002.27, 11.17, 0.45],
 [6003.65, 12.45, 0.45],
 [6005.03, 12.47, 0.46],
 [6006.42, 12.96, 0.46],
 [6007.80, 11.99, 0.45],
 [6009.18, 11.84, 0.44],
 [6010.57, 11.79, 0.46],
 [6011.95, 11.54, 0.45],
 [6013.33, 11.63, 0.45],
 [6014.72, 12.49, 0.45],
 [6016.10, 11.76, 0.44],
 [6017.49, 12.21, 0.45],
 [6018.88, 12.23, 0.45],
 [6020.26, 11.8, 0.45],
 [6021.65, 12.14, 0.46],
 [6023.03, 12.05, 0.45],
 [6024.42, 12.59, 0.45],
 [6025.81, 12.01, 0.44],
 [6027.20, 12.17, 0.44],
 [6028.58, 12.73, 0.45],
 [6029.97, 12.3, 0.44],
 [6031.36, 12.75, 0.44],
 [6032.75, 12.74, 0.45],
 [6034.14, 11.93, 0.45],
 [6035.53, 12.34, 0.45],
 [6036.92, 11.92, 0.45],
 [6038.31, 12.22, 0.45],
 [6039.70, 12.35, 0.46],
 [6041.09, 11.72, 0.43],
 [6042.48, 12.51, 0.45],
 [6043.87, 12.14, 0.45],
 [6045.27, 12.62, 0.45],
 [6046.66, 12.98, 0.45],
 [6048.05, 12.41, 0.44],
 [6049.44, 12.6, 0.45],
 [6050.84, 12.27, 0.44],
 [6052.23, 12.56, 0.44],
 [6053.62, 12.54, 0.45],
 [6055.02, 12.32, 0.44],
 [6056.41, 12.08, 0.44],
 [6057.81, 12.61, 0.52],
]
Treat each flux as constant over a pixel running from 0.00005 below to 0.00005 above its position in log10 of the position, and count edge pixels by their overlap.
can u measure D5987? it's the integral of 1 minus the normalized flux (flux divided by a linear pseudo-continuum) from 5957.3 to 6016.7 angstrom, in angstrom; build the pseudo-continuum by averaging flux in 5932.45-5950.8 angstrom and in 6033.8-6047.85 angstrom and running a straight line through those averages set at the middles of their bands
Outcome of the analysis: 0.4 angstrom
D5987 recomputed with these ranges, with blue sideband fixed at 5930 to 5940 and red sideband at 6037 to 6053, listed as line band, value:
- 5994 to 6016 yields 0.63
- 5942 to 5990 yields -0.17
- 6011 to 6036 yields 0.40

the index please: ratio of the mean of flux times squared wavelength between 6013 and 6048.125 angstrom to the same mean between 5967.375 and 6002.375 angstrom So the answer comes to 1.01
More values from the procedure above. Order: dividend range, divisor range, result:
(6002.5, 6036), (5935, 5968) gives 1.00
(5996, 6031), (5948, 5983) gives 0.99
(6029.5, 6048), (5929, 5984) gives 1.03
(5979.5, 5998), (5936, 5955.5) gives 1.01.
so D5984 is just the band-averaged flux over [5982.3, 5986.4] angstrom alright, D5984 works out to 11.9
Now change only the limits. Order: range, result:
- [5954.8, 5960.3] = 12.6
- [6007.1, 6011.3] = 11.9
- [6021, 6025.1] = 12.3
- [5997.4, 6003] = 12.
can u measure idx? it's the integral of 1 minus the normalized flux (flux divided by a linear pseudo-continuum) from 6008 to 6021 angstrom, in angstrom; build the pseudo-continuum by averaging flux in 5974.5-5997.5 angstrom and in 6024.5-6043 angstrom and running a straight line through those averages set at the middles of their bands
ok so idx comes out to 0.4 angstrom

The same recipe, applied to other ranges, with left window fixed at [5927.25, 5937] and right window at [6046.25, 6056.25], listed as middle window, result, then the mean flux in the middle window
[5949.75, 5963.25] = -0.2 angstrom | 12.5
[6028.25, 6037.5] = 0.1 angstrom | 12.4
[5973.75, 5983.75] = 0.1 angstrom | 12.3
